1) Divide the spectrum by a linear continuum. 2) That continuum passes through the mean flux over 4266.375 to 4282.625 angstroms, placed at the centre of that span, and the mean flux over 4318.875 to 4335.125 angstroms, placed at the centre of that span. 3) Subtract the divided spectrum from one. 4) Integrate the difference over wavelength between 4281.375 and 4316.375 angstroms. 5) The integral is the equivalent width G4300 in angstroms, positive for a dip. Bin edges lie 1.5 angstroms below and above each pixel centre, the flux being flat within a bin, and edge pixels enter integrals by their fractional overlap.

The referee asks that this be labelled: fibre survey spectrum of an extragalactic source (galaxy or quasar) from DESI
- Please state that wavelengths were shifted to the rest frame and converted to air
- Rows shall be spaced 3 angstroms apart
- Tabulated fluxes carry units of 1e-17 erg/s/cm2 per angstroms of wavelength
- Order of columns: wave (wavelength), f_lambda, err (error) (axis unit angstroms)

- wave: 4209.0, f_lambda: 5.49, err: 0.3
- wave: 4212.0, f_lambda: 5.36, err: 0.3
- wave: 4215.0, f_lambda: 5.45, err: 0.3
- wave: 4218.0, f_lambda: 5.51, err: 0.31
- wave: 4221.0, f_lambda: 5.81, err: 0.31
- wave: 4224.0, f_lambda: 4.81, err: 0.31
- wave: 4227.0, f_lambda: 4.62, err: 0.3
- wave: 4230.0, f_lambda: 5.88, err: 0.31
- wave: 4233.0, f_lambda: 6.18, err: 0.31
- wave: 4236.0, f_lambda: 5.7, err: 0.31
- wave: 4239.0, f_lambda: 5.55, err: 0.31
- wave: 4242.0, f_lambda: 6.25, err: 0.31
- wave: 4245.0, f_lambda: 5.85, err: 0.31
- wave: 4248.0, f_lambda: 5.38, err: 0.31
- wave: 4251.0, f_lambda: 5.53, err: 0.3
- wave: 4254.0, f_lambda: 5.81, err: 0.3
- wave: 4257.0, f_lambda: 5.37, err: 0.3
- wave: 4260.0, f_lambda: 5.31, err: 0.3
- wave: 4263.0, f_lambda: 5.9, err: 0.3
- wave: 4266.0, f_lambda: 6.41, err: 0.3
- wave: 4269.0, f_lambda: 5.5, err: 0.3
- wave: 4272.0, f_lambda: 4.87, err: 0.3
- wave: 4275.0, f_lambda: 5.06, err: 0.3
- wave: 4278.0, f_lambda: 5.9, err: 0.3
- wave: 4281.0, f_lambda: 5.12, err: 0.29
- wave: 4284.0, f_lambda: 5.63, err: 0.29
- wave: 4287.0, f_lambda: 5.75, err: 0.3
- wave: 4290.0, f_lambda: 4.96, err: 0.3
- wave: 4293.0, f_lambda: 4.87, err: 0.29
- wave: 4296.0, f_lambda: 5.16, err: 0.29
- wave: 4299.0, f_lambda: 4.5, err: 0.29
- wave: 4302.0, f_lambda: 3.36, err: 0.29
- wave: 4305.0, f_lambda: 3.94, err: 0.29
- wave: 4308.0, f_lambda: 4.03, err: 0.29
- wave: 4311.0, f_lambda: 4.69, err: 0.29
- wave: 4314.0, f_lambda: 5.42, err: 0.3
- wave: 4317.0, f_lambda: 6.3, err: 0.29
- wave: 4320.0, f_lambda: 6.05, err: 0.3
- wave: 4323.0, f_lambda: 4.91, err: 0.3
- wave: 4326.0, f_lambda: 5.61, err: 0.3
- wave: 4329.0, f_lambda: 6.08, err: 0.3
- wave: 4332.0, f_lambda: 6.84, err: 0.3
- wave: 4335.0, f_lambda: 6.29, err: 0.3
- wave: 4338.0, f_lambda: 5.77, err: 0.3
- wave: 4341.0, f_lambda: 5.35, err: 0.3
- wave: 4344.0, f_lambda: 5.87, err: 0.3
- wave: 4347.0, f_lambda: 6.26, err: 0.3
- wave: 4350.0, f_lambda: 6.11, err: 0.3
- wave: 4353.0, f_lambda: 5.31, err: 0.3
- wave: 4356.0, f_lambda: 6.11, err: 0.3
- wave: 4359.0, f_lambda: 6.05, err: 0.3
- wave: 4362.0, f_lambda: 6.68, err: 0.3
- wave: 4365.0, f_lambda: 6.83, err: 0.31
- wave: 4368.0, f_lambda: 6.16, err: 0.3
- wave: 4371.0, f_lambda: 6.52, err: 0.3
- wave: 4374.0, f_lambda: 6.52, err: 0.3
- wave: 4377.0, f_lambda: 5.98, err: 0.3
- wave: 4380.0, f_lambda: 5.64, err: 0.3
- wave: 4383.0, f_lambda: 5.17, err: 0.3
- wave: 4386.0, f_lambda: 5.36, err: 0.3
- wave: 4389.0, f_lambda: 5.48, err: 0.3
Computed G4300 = 5.1 angstroms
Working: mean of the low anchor 5.37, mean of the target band 4.81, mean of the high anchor 5.93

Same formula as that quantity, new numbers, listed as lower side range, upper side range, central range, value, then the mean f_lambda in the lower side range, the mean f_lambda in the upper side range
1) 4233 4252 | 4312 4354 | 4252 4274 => 0.7 angstroms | 5.75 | 5.86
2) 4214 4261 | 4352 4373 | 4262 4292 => 1.5 angstroms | 5.57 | 6.27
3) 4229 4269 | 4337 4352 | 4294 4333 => 4.7 angstroms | 5.77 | 5.86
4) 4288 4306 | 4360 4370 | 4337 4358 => 0.6 angstroms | 4.52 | 6.53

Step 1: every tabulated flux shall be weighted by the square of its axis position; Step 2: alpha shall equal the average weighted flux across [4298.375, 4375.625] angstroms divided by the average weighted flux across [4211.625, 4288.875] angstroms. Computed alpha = 1.1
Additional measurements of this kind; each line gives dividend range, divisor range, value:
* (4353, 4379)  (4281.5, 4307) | 1.36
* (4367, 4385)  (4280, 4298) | 1.19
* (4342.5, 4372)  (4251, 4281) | 1.16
